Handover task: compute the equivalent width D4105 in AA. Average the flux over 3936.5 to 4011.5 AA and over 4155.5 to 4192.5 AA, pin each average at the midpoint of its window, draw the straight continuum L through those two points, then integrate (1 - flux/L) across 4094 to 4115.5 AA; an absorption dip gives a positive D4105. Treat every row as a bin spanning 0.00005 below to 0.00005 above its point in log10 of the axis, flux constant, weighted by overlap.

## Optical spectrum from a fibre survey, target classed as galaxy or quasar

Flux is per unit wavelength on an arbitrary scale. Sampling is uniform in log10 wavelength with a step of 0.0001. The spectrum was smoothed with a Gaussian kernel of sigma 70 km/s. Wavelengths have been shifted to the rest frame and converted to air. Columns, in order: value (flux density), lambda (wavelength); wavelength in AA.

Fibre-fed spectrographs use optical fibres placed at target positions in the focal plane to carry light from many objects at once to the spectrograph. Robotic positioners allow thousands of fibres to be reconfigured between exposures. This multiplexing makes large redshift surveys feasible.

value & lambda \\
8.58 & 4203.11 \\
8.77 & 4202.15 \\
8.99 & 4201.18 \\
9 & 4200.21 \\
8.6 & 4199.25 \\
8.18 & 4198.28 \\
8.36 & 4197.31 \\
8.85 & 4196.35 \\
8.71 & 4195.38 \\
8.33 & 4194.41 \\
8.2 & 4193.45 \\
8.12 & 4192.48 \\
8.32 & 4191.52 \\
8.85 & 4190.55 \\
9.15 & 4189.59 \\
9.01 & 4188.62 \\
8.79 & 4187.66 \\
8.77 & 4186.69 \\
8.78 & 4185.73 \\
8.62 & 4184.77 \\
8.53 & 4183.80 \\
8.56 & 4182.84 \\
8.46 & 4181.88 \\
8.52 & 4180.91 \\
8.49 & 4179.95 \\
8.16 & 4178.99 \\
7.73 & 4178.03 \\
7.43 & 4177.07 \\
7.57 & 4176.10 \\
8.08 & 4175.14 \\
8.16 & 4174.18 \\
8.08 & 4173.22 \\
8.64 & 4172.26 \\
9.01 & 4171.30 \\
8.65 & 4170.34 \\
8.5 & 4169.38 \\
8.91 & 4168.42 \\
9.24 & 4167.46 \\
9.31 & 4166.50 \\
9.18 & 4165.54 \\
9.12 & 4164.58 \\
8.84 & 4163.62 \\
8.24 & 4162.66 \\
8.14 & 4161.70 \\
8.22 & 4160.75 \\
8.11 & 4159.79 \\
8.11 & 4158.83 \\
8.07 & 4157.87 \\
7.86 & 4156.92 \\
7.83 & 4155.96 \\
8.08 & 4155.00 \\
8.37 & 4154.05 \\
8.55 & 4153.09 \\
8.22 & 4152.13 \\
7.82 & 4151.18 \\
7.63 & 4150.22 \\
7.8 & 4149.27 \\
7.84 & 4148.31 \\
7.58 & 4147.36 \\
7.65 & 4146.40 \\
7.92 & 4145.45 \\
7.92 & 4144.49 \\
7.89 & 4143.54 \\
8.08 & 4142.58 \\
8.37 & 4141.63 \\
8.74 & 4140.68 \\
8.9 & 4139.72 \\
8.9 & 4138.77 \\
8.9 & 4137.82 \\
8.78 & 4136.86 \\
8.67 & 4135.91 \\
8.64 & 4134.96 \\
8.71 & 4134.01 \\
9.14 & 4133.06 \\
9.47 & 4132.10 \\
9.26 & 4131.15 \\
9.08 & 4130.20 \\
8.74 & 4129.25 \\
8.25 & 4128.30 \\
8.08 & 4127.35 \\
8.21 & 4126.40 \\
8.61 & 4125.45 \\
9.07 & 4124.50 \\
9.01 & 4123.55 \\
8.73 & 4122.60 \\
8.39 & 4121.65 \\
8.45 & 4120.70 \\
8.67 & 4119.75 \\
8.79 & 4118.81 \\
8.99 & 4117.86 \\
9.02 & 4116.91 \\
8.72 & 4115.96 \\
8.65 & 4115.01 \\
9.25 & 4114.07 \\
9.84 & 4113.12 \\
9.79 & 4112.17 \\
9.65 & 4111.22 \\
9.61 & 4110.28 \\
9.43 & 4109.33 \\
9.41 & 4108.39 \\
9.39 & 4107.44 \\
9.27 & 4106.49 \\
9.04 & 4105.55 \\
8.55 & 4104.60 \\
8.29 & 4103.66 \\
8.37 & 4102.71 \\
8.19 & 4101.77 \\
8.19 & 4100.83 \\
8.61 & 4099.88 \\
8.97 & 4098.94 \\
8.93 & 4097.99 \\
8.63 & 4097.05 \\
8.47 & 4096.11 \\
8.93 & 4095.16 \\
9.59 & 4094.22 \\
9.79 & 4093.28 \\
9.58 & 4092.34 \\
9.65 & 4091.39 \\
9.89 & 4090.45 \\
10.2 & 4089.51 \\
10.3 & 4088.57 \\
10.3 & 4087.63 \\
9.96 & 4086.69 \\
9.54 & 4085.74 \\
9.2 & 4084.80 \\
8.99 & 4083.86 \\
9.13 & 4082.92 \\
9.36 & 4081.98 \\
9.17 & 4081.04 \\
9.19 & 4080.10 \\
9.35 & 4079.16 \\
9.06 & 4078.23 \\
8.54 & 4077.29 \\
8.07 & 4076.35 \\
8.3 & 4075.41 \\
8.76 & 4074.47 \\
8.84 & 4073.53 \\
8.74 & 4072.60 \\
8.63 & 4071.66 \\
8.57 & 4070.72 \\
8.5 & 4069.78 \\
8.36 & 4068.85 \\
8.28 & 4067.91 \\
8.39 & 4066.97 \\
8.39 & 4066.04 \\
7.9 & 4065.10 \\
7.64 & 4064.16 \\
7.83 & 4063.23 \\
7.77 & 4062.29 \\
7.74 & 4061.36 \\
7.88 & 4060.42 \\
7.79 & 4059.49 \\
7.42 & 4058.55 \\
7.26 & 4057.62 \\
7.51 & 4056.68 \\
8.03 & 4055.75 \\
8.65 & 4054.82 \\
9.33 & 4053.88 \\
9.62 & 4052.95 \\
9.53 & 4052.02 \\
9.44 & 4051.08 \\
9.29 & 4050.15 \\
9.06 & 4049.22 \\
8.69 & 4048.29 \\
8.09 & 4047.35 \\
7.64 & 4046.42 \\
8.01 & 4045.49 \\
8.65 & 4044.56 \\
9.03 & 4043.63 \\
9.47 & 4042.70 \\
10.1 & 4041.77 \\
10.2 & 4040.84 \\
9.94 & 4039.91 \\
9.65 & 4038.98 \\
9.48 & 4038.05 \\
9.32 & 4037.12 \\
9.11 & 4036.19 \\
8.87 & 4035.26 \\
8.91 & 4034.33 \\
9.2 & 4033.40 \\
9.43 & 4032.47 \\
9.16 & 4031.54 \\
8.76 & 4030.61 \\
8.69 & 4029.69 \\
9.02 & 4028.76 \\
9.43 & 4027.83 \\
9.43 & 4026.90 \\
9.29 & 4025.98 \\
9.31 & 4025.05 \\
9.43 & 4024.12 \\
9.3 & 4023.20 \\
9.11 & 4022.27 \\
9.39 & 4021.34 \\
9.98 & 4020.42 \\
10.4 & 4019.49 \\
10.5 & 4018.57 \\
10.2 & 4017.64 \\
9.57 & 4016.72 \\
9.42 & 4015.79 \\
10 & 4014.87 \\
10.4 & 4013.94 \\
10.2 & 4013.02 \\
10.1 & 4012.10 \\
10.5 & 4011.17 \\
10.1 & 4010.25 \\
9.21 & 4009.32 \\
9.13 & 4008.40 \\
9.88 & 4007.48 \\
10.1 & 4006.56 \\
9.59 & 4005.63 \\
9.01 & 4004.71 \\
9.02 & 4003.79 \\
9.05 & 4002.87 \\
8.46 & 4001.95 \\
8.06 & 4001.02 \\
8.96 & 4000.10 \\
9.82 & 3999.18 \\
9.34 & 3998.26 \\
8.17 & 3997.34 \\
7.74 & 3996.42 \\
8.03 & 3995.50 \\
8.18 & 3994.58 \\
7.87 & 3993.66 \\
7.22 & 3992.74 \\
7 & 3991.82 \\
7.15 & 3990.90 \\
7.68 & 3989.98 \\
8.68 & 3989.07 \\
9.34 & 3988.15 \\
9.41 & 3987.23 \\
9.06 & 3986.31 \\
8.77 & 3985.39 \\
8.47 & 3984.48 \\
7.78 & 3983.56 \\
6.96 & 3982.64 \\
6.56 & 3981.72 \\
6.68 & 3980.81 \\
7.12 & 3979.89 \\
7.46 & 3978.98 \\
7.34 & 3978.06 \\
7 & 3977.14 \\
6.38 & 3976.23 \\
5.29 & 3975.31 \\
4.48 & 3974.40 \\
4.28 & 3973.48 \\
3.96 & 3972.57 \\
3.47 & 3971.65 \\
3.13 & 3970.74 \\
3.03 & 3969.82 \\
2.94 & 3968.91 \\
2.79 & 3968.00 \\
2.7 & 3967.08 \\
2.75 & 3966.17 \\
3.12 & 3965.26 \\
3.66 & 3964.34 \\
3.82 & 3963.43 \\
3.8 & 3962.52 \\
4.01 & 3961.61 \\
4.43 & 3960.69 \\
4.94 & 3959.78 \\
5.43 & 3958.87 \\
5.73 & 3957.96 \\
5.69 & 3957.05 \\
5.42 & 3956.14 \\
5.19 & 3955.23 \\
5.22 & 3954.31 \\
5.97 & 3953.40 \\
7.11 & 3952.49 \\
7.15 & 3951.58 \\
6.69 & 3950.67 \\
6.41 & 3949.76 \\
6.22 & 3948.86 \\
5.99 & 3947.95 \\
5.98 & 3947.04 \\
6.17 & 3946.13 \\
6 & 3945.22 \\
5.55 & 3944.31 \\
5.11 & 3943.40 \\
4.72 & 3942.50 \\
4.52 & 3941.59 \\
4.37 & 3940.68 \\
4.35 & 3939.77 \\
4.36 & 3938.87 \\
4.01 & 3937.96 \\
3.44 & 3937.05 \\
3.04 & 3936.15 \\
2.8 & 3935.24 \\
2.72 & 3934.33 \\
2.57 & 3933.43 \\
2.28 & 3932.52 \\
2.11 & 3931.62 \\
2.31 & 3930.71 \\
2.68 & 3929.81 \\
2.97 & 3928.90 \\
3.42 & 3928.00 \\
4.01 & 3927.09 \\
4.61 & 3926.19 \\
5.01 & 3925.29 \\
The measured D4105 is -3.4 AA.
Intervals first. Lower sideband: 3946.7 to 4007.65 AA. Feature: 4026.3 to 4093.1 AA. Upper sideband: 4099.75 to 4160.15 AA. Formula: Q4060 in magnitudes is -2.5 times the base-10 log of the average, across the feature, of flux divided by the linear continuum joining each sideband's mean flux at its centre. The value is -0.17 mag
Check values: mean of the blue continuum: 6.53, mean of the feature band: 8.9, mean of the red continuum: 8.6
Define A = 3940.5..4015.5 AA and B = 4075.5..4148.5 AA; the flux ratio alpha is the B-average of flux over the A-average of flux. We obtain 1.31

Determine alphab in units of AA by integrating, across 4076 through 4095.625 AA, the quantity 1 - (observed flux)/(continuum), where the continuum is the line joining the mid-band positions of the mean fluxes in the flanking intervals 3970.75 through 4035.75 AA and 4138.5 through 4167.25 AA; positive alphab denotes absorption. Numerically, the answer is -2.54 AA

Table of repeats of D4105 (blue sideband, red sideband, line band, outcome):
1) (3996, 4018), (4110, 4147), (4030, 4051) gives 0.3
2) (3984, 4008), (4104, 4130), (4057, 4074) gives 1.4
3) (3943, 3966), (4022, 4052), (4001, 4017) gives -3.5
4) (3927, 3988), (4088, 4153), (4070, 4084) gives -1.9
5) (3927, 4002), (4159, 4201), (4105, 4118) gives -2.9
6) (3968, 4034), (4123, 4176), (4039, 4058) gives -1.4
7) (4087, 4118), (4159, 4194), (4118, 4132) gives 0.5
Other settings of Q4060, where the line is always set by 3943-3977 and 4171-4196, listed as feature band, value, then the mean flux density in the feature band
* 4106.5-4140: -0.20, 8.95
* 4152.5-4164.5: -0.03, 8.23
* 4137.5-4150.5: -0.05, 8.15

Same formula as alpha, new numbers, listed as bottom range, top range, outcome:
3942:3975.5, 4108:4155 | 1.80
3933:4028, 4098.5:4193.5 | 1.24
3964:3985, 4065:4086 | 1.71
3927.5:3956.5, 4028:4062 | 1.93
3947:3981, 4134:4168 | 1.65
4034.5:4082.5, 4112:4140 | 1.02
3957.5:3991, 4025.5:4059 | 1.59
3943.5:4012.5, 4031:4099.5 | 1.32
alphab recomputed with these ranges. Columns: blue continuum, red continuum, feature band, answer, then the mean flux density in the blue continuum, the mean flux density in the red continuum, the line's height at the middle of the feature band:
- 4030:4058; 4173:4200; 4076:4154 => -1.4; 8.98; 8.42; 8.7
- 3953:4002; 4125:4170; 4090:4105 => -2.2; 6.21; 8.44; 7.78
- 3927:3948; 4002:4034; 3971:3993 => 0.5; 3.94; 9.55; 7.04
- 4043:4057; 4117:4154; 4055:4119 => -1.5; 8.73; 8.49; 8.63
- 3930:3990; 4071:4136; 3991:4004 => -4.4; 5.22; 9.02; 6.21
